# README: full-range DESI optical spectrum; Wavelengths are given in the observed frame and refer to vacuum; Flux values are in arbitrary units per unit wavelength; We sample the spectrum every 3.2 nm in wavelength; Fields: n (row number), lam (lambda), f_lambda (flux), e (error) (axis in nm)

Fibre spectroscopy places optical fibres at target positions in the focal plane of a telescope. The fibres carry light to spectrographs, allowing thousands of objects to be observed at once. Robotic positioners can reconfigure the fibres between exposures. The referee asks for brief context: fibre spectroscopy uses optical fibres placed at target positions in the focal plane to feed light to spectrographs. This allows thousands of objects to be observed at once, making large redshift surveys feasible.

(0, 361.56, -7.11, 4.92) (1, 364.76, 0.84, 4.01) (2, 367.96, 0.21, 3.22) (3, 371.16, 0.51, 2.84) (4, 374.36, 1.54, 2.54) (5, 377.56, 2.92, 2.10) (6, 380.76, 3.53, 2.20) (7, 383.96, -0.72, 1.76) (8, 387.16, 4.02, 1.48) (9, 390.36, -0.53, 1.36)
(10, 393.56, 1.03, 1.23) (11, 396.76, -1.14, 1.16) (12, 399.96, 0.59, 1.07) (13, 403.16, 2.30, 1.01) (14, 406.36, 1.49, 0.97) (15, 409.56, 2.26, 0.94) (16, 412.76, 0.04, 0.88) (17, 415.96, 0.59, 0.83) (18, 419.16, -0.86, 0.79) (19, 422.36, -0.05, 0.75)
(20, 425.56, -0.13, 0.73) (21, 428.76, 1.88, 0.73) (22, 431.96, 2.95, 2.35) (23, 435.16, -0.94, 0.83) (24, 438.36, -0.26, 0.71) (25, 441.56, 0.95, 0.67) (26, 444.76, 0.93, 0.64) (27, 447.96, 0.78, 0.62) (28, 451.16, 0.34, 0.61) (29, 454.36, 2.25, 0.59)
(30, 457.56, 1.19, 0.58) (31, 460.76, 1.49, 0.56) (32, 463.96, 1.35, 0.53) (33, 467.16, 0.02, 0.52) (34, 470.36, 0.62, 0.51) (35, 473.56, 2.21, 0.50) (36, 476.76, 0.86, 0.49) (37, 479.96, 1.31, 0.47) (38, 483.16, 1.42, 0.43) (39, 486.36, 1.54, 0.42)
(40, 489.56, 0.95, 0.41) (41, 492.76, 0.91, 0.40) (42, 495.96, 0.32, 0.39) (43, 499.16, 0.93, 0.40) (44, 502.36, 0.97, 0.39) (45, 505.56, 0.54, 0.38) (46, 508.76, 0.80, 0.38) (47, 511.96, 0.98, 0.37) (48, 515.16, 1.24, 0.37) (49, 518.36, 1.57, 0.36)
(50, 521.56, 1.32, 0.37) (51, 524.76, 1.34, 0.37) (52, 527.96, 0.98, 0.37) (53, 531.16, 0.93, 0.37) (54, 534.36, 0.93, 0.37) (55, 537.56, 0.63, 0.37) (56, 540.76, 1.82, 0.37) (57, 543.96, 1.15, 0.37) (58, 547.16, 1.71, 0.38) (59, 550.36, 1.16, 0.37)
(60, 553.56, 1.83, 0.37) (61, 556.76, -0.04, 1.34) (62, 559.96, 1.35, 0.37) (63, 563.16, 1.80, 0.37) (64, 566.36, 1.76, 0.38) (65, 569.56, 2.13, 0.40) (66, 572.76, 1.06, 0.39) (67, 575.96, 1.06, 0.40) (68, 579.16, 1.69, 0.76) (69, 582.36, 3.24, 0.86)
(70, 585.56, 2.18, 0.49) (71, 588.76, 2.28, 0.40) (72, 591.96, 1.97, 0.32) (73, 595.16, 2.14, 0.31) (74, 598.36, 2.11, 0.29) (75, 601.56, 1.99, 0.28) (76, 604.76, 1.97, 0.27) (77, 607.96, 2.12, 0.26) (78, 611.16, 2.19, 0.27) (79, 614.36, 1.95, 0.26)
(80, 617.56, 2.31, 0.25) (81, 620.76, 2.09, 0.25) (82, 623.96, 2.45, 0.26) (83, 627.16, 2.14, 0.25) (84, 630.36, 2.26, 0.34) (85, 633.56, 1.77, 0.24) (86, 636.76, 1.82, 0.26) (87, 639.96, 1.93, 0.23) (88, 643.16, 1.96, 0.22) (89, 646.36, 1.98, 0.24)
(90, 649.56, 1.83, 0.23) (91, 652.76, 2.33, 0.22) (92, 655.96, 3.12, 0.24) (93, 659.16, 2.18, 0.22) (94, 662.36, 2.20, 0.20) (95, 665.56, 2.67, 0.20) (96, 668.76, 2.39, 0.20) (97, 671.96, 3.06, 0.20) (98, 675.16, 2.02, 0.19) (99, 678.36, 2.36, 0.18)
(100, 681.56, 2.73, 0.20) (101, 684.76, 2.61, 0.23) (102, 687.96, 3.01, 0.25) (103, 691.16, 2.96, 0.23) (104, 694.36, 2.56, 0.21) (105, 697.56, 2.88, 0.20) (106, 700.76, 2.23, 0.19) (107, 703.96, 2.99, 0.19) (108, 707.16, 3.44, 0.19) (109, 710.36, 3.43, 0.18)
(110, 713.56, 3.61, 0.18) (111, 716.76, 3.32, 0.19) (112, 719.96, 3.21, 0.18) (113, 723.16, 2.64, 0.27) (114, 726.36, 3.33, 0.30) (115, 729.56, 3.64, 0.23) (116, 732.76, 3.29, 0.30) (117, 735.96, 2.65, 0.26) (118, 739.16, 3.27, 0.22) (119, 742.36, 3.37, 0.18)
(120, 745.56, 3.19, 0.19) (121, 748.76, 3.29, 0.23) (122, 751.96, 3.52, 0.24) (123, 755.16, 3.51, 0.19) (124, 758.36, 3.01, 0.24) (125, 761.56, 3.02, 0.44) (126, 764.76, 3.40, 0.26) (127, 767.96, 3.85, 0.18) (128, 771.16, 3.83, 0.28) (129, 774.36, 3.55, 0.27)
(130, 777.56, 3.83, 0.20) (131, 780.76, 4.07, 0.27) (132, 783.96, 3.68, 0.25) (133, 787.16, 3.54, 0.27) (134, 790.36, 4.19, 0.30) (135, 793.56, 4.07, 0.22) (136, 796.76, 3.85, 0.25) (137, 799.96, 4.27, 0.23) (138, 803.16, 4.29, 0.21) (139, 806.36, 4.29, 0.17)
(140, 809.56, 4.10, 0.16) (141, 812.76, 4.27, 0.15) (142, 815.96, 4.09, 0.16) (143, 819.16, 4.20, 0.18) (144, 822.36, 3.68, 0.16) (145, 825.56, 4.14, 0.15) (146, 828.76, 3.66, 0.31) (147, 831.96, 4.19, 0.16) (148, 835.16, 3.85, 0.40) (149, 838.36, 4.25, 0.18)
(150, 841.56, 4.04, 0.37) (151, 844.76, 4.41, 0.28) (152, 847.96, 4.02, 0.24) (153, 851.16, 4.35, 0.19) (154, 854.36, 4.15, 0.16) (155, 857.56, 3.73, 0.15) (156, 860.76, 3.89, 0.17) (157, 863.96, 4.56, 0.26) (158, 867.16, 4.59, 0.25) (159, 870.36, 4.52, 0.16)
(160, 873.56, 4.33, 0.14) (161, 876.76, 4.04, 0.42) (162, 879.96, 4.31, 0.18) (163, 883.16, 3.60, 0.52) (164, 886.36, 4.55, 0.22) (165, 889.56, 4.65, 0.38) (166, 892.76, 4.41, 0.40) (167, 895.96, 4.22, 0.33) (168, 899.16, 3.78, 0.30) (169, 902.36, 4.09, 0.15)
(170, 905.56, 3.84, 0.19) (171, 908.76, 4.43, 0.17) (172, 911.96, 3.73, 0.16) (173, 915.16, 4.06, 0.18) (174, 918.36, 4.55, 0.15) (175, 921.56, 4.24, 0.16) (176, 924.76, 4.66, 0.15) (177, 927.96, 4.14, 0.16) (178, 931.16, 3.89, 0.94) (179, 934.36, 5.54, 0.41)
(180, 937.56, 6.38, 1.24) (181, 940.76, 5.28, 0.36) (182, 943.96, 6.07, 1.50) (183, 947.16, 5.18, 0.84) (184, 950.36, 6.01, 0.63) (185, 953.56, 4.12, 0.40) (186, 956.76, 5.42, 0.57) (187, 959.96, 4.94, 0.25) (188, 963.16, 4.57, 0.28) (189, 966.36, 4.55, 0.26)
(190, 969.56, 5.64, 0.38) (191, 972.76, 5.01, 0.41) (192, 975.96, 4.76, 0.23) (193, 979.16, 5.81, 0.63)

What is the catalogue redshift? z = 0.76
